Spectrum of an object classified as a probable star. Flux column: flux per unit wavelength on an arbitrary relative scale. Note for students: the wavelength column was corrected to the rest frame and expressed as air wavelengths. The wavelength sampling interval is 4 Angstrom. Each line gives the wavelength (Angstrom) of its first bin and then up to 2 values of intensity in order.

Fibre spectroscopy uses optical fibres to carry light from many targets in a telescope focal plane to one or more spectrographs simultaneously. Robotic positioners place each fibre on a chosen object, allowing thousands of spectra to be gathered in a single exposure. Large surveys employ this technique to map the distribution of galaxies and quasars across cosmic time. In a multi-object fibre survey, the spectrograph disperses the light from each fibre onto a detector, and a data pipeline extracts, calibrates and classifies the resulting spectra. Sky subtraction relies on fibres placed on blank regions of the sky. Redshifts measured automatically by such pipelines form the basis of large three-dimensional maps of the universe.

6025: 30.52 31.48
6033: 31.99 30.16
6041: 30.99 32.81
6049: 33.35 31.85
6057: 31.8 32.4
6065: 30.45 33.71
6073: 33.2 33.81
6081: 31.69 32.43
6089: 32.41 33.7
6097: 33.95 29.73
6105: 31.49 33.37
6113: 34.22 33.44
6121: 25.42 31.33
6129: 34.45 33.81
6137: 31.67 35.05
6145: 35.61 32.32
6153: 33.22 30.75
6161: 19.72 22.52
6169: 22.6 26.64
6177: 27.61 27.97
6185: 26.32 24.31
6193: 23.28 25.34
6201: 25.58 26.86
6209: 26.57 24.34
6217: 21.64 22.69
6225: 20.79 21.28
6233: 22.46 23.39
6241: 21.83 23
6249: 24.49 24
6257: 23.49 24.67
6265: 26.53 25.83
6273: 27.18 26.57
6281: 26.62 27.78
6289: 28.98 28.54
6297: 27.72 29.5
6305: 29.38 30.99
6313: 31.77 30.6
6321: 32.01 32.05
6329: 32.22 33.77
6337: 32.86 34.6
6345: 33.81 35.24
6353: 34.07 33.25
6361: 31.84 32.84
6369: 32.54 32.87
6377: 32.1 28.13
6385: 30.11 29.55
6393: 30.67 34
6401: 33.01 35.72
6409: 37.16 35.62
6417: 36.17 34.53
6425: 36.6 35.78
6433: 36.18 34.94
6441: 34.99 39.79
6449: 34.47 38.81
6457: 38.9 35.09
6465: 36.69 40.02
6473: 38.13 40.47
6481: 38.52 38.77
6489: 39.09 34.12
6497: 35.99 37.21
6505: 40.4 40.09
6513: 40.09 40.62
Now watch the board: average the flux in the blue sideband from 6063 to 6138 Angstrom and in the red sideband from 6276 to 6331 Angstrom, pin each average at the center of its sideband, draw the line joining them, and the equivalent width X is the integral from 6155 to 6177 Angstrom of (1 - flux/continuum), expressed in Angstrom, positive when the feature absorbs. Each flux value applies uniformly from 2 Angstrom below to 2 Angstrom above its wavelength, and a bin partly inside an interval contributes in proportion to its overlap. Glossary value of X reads 4.7 Angstrom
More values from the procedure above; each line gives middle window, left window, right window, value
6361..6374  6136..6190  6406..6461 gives 0.7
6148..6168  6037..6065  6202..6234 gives -0.5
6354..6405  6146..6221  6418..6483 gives 3.3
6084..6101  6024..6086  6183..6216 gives -1.4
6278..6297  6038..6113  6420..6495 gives 3.9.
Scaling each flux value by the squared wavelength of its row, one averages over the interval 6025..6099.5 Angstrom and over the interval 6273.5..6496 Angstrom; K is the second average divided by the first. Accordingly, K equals 1.2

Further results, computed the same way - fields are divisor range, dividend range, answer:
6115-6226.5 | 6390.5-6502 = 1.44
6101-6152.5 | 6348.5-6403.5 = 1.07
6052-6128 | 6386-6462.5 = 1.22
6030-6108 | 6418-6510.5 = 1.32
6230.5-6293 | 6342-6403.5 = 1.33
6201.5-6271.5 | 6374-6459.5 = 1.54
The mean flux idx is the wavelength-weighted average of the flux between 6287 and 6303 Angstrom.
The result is 28.7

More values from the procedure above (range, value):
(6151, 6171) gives 25.8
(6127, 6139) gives 33.3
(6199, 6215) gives 25.8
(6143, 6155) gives 33.7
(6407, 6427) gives 36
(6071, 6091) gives 32.7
